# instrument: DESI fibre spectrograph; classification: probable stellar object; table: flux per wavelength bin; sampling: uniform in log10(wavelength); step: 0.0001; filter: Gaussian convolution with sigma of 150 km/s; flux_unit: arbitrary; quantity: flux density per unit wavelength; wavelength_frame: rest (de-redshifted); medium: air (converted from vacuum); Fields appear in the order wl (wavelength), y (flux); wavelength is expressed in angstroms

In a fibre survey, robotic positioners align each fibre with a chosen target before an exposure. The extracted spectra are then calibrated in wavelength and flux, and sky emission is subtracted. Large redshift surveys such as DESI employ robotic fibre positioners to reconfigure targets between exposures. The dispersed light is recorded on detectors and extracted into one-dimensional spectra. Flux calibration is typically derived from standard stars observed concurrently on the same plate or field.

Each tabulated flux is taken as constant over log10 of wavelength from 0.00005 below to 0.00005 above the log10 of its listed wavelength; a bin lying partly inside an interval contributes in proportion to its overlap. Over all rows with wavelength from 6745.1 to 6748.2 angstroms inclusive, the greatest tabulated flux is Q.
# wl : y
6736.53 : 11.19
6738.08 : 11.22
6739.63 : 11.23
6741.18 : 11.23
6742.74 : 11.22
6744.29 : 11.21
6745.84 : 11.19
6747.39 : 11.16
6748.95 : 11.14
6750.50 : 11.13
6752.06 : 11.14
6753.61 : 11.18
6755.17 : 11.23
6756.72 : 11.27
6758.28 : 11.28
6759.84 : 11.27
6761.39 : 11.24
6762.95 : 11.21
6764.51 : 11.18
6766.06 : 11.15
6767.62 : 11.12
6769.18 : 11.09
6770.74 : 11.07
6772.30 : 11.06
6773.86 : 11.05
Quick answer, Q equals 11.19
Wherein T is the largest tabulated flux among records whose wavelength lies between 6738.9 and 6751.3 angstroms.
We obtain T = 11.23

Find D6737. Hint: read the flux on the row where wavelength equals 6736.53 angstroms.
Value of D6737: 11.19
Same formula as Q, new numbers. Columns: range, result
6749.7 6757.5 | 11.27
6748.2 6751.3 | 11.14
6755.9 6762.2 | 11.28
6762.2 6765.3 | 11.21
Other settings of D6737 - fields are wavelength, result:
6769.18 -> 11.09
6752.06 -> 11.14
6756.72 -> 11.27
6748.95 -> 11.14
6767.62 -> 11.12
